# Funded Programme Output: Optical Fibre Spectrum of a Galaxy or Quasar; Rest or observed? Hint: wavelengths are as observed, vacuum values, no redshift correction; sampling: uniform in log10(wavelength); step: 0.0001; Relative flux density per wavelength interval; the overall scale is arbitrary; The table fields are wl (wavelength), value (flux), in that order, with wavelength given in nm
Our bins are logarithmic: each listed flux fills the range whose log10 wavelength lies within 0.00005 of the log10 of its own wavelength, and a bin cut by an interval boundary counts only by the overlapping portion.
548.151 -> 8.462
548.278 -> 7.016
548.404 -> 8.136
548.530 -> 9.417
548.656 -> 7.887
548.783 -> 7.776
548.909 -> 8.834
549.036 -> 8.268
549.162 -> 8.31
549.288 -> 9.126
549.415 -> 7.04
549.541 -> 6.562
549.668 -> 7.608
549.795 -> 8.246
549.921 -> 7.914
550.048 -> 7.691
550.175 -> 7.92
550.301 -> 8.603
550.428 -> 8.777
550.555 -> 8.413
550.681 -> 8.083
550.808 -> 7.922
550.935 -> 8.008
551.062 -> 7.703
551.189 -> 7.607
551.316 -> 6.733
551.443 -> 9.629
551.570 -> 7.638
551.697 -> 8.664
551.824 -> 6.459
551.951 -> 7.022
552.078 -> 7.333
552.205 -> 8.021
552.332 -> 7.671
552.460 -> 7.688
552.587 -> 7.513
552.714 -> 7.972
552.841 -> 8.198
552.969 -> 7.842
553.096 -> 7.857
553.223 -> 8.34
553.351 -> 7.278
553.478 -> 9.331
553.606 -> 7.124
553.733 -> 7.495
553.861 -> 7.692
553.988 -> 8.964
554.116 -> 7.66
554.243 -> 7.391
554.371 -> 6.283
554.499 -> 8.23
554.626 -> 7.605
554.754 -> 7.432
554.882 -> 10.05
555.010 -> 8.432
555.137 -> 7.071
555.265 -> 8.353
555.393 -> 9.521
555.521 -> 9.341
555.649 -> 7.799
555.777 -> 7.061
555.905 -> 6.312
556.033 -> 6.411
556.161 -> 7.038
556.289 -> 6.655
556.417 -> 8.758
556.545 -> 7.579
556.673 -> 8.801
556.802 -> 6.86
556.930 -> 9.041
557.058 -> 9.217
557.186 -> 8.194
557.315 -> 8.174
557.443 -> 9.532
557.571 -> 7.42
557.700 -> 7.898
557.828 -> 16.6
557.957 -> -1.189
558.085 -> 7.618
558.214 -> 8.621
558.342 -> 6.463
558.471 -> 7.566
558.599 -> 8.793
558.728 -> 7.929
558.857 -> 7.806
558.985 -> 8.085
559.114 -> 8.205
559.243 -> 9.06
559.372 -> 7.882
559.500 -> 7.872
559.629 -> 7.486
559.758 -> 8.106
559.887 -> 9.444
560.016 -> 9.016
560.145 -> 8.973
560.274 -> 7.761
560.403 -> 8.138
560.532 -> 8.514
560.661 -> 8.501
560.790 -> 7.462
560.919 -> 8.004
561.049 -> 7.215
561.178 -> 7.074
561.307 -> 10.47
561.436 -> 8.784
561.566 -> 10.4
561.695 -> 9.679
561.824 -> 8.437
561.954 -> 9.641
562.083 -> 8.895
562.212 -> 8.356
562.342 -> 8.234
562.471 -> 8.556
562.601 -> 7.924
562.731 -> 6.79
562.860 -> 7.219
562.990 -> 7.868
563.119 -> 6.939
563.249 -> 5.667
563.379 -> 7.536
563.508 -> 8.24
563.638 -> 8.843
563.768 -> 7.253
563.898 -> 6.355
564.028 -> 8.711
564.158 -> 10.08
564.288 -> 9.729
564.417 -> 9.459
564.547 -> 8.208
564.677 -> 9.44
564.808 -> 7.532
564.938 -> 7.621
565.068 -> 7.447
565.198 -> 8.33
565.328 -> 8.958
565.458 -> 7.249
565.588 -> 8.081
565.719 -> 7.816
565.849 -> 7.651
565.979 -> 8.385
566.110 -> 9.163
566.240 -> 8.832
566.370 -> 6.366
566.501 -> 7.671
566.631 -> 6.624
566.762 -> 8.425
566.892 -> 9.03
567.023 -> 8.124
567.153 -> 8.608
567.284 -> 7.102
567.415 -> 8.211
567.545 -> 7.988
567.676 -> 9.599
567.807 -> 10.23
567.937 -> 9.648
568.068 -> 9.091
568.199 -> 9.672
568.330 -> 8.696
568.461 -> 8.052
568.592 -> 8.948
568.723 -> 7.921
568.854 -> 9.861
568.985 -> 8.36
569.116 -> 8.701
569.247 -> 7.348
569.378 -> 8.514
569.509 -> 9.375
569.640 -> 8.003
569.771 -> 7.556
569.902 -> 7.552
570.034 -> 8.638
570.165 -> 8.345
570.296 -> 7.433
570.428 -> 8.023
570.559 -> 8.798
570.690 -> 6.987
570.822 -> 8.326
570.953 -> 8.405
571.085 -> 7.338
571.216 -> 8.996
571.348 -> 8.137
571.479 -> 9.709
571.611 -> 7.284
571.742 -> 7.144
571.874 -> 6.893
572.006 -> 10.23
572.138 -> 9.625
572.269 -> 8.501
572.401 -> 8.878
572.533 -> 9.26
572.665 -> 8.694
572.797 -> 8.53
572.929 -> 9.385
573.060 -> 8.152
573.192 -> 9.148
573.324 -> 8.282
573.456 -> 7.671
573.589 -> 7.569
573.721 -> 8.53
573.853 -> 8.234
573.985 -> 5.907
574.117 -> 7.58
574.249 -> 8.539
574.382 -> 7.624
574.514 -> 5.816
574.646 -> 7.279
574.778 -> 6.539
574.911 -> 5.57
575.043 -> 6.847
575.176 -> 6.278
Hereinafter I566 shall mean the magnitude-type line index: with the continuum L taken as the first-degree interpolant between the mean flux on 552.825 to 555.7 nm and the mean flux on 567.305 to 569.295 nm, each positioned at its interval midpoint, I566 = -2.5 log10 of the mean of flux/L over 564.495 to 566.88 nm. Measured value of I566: 0.08 mag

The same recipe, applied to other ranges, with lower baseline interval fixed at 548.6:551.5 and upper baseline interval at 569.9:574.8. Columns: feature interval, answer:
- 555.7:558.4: 0.04 mag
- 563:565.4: 0.00 mag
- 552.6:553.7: 0.01 mag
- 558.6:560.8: -0.03 mag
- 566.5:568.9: -0.07 mag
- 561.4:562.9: -0.07 mag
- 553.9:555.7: -0.01 mag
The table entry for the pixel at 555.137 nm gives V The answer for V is 7.071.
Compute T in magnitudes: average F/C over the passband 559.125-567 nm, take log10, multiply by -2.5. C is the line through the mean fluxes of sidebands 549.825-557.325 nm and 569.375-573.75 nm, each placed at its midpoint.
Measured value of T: -0.01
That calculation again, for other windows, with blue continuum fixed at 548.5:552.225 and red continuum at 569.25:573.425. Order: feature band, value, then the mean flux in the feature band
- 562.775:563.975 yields 0.12 mag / 7.33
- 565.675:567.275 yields 0.03 mag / 8.03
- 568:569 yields -0.07 mag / 8.84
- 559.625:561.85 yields -0.05 mag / 8.56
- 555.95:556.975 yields 0.07 mag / 7.59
